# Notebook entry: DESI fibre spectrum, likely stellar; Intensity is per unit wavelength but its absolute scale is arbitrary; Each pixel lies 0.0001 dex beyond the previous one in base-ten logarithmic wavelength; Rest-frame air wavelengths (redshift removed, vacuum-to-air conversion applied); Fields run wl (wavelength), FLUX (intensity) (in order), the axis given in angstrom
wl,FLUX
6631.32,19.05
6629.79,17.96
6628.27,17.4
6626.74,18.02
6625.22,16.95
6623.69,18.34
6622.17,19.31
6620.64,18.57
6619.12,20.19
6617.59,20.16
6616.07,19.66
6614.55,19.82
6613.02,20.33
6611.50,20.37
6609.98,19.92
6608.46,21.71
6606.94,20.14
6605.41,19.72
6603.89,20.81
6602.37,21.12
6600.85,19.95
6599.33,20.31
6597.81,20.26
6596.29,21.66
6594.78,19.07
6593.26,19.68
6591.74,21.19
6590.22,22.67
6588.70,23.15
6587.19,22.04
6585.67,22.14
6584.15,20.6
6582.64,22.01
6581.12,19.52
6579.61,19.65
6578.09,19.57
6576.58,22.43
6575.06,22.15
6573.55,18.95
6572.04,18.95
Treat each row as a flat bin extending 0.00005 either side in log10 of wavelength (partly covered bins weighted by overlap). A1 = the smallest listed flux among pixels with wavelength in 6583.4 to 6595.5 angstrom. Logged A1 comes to 19.07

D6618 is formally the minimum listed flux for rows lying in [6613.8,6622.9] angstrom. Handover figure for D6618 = 18.57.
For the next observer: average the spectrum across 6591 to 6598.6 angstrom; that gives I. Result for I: 20.4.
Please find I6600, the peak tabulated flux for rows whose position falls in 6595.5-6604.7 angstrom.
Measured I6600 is 21.66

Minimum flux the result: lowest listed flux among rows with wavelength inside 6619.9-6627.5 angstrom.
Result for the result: 16.95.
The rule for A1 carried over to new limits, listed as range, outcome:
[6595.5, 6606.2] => 19.72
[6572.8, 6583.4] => 18.95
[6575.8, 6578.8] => 19.57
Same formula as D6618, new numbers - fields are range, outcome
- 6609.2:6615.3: 19.82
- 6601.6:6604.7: 20.81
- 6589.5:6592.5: 21.19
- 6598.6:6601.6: 19.95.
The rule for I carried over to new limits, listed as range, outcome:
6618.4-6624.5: 19.1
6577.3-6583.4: 20.2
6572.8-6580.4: 20.6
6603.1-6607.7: 20.2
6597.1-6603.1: 20.4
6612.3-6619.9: 20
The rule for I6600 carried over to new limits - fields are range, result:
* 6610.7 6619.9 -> 20.37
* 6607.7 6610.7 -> 21.71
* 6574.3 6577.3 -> 22.43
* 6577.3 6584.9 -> 22.01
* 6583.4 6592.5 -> 23.15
